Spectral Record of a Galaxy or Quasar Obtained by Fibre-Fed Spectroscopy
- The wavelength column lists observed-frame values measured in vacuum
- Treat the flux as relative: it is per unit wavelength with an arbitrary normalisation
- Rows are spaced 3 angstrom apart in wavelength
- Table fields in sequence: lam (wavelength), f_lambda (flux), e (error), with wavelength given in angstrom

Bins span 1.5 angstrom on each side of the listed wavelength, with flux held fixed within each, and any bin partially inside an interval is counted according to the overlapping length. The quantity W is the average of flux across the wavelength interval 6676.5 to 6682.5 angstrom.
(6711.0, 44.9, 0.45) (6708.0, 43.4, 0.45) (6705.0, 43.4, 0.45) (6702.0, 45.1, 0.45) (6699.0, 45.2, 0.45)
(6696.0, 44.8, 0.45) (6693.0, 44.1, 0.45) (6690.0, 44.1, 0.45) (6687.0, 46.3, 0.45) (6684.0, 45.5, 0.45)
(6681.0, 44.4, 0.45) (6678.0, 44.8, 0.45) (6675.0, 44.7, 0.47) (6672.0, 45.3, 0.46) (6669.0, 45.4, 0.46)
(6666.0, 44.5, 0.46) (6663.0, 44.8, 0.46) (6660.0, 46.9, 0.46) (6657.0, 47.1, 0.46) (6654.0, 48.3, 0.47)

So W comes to 44.6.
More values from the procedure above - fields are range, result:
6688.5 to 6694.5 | 44.1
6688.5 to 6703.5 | 44.7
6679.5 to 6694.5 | 44.9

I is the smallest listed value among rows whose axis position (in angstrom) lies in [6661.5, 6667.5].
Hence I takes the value 44.5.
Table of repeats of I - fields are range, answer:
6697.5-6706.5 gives 43.4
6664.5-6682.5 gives 44.4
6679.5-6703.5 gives 44.1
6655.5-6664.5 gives 44.8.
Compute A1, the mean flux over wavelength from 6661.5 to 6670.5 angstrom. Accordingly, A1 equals 44.9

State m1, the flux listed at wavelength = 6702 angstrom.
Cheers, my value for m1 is 45.1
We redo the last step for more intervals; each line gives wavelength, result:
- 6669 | 45.4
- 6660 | 46.9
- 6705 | 43.4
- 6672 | 45.3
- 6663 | 44.8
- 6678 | 44.8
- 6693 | 44.1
